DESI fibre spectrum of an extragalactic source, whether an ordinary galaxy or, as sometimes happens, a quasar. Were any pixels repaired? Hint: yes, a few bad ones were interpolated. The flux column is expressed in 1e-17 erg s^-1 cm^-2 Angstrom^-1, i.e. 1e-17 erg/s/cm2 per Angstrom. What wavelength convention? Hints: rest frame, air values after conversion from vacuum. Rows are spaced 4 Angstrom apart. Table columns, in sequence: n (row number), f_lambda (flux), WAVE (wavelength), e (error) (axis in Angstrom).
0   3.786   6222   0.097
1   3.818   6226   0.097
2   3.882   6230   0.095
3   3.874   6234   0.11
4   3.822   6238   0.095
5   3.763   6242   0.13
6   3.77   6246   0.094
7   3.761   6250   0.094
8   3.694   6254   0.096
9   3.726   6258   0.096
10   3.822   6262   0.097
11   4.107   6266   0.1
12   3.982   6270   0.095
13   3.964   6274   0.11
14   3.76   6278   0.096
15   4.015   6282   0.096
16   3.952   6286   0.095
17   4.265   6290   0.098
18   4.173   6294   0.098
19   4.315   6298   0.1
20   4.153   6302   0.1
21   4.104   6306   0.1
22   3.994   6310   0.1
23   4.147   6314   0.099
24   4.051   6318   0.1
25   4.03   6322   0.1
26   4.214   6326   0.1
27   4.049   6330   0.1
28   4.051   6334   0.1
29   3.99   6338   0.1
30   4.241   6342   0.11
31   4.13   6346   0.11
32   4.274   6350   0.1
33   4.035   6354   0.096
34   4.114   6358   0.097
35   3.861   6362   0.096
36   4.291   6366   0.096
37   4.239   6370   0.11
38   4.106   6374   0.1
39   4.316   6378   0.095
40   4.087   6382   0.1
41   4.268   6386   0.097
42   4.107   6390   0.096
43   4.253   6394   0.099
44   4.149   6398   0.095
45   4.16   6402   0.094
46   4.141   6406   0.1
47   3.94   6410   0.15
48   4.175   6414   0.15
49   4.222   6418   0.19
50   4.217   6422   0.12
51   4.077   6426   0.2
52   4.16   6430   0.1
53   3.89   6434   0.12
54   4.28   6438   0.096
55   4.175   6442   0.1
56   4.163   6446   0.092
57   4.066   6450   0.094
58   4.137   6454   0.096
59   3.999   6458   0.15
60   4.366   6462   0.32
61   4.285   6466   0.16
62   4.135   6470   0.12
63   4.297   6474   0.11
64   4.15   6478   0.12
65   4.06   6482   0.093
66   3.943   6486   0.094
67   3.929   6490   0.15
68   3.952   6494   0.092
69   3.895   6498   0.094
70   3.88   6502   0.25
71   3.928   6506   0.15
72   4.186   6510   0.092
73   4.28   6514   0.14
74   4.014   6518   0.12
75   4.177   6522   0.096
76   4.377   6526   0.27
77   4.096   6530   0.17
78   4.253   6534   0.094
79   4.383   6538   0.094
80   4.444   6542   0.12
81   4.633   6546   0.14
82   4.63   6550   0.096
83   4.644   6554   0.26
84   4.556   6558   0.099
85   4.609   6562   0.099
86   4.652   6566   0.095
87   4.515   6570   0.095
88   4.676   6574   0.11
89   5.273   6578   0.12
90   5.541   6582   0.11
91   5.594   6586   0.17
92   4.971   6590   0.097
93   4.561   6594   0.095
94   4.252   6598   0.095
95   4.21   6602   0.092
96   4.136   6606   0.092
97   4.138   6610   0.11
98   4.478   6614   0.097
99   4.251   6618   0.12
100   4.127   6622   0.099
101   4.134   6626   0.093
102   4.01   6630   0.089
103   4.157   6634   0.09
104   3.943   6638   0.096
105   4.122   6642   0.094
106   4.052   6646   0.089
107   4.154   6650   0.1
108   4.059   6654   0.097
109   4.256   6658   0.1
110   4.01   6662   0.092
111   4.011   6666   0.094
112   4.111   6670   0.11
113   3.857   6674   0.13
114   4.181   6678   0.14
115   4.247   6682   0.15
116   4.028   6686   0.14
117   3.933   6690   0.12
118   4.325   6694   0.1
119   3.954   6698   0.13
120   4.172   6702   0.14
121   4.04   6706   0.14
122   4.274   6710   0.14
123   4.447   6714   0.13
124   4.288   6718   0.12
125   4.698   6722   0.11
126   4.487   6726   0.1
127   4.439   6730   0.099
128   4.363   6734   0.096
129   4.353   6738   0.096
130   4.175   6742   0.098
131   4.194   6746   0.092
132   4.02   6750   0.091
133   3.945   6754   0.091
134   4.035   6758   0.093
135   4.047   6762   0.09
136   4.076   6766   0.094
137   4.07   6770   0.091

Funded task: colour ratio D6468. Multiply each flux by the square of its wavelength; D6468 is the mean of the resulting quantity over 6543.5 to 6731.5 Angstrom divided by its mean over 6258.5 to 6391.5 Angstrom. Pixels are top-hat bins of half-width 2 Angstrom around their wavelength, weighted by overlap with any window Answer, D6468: 1.17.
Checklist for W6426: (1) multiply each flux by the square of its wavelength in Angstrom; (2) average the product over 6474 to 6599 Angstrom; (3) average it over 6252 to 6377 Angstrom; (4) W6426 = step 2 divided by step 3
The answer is 1.2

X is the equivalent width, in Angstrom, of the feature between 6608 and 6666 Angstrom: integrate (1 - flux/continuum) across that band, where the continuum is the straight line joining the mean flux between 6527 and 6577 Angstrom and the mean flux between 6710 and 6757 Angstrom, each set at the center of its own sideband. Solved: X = 3.8 Angstrom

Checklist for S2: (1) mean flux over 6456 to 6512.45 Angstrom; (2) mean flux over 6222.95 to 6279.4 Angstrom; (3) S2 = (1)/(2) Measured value 1.06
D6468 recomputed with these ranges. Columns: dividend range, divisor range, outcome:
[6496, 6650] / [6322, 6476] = 1.12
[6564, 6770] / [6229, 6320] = 1.22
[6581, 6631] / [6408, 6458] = 1.15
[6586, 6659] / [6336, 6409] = 1.11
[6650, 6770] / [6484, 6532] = 1.09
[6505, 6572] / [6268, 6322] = 1.16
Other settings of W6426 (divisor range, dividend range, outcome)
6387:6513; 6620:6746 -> 1.09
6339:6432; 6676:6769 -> 1.12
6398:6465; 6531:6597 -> 1.19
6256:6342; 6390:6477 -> 1.07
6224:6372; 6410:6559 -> 1.11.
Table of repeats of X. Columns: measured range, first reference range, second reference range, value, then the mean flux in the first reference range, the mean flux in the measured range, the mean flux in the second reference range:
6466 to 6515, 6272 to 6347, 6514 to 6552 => 2.6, 4.08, 4.06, 4.33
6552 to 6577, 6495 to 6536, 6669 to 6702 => -3.3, 4.1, 4.64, 4.08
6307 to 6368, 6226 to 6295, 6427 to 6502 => -1.9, 3.9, 4.1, 4.1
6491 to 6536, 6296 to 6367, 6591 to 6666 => 0.7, 4.11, 4.09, 4.18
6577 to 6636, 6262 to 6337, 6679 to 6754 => -4.5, 4.07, 4.51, 4.24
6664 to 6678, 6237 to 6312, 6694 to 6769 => 0.6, 3.96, 4.02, 4.22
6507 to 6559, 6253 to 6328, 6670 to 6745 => -2.5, 4.03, 4.35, 4.23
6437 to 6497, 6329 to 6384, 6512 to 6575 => 2.6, 4.13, 4.12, 4.43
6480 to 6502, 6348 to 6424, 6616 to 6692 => 1.0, 4.16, 3.95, 4.09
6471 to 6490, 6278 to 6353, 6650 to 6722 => 0.1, 4.11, 4.09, 4.15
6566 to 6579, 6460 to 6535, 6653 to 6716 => -2.0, 4.11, 4.76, 4.12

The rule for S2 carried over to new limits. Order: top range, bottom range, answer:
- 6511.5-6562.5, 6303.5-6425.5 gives 1.06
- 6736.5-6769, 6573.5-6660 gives 0.93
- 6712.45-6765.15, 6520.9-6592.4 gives 0.91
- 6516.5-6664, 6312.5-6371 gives 1.07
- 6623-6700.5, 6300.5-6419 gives 0.99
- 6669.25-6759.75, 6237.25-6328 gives 1.05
